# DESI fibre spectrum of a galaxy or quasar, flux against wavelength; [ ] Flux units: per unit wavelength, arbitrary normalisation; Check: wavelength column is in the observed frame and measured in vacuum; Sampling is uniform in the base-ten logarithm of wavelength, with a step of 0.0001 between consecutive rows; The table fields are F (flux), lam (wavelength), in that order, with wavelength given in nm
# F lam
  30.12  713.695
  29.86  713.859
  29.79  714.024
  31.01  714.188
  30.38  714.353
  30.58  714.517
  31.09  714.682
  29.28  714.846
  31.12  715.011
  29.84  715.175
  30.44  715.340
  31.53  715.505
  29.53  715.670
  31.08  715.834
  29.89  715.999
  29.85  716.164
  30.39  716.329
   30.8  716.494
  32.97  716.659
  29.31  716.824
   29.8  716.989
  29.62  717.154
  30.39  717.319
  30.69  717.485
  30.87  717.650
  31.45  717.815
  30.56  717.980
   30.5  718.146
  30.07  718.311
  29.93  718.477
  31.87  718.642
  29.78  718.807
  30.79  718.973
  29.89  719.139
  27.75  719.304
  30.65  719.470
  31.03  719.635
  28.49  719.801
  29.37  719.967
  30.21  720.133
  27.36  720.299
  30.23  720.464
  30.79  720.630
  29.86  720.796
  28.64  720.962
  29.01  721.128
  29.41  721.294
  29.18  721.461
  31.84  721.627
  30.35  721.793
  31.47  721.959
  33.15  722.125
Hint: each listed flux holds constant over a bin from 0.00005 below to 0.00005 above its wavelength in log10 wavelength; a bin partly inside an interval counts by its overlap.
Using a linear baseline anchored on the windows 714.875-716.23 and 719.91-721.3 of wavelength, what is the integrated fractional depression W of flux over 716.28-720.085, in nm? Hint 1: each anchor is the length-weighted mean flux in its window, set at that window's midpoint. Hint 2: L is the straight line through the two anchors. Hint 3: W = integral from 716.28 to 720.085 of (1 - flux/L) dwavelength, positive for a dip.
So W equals -0.05 nm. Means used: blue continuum 30.4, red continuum 29.4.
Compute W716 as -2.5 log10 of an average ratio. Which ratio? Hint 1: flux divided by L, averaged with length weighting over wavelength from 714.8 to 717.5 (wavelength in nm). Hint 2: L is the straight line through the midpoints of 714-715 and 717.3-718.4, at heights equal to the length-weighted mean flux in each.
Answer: 0.005 mag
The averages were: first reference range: 30.4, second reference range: 30.6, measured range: 30.4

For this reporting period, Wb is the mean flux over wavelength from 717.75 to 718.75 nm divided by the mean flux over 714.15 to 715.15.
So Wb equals 1.01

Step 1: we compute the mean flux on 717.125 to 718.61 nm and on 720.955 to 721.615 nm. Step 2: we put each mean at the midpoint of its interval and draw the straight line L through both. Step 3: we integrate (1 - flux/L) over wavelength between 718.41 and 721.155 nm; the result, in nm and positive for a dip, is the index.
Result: 0.01 nm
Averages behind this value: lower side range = 30.5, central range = 29.8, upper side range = 29.4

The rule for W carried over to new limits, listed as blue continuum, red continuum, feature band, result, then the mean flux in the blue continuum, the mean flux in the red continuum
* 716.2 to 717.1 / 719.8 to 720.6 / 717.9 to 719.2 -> -0.02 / 30.6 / 29.3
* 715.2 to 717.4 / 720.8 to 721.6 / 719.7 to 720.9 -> 0.00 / 30.4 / 29.3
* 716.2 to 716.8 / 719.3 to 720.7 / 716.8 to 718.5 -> 0.01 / 31.1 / 29.6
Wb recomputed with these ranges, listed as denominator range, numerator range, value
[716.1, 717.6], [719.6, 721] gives 0.97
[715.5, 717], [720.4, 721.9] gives 0.98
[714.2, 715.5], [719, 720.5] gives 0.97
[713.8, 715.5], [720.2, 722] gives 0.98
